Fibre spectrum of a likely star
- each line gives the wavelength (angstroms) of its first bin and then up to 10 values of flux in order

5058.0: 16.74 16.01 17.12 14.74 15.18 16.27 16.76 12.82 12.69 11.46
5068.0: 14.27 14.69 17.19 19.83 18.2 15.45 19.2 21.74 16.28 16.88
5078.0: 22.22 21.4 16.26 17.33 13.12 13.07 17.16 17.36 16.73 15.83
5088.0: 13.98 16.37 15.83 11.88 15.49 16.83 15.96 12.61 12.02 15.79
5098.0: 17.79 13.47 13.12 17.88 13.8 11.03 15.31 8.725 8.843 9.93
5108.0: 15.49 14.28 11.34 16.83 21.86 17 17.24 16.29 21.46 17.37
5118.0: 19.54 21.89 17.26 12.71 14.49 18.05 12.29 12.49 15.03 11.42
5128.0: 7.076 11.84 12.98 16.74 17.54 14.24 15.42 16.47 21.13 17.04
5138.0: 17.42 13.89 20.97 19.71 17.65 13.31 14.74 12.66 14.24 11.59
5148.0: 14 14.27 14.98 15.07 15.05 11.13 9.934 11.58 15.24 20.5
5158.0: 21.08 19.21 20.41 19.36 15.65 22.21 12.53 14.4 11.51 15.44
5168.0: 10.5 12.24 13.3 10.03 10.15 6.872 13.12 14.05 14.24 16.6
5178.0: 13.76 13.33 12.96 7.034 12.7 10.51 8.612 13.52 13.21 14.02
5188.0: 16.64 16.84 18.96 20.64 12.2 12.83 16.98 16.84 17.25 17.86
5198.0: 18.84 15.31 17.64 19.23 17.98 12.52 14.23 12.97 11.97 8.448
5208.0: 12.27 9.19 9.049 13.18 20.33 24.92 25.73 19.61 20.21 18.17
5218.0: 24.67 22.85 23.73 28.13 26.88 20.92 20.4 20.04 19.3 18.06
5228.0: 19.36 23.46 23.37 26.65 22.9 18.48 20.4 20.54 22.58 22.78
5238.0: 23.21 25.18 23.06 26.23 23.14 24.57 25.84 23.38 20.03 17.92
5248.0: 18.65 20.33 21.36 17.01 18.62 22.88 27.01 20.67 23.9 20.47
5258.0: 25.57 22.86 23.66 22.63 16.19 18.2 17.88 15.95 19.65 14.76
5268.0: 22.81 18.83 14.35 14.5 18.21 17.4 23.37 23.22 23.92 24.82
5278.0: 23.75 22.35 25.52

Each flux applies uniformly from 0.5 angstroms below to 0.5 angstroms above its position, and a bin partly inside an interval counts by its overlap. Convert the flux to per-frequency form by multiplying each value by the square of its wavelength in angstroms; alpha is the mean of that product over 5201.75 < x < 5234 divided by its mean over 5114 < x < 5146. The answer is 1.2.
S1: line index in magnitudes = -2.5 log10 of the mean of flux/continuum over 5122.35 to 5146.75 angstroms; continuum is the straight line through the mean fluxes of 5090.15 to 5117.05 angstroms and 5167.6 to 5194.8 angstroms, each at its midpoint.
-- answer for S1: -0.07 mag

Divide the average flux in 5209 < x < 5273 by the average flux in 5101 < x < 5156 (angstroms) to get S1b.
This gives 1.40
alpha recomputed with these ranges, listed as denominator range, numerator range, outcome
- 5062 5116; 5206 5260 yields 1.43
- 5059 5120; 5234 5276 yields 1.41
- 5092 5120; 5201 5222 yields 1.21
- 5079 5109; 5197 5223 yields 1.29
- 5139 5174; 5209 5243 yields 1.51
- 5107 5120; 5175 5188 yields 0.76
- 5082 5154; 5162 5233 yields 1.12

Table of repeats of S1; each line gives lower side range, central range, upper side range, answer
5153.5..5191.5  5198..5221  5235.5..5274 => 0.00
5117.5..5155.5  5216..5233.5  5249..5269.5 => -0.17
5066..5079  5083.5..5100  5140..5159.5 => 0.10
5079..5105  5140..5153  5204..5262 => 0.16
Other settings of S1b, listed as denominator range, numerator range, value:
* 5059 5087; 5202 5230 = 1.13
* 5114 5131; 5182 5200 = 1.01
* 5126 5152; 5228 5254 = 1.47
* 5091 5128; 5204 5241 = 1.35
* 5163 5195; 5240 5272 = 1.54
